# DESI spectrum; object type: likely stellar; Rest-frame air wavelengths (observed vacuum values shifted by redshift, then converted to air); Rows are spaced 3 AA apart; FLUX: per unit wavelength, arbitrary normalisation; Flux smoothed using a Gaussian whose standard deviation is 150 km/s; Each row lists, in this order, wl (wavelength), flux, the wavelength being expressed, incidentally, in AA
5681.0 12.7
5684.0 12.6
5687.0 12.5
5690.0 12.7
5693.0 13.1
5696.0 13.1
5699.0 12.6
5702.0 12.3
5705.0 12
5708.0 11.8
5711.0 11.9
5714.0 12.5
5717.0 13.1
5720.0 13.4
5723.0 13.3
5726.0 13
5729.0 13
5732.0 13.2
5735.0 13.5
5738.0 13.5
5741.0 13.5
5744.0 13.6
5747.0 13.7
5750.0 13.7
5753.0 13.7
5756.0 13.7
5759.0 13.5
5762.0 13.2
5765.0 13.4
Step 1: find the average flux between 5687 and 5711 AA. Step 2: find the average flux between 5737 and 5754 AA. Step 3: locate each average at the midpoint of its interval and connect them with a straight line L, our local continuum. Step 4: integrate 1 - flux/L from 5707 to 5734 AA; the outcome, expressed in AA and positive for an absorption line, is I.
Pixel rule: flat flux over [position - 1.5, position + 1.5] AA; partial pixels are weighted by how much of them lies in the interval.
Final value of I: 0.36 AA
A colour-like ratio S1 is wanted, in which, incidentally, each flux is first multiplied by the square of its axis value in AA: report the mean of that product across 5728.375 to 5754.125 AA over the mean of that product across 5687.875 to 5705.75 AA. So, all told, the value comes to 1.1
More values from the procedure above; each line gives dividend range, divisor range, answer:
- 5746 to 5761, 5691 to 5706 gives 1.10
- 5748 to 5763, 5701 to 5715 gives 1.14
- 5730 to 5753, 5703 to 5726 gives 1.08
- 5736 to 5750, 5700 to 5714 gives 1.14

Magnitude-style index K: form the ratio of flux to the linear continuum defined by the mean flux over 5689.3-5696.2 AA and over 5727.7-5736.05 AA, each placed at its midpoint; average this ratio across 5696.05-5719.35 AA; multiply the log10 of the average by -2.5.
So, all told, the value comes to 0.06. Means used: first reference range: 13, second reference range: 13.2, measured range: 12.4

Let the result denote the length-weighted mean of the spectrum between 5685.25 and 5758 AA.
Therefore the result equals 13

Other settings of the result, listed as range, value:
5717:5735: 13.2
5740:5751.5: 13.6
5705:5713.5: 12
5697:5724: 12.5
